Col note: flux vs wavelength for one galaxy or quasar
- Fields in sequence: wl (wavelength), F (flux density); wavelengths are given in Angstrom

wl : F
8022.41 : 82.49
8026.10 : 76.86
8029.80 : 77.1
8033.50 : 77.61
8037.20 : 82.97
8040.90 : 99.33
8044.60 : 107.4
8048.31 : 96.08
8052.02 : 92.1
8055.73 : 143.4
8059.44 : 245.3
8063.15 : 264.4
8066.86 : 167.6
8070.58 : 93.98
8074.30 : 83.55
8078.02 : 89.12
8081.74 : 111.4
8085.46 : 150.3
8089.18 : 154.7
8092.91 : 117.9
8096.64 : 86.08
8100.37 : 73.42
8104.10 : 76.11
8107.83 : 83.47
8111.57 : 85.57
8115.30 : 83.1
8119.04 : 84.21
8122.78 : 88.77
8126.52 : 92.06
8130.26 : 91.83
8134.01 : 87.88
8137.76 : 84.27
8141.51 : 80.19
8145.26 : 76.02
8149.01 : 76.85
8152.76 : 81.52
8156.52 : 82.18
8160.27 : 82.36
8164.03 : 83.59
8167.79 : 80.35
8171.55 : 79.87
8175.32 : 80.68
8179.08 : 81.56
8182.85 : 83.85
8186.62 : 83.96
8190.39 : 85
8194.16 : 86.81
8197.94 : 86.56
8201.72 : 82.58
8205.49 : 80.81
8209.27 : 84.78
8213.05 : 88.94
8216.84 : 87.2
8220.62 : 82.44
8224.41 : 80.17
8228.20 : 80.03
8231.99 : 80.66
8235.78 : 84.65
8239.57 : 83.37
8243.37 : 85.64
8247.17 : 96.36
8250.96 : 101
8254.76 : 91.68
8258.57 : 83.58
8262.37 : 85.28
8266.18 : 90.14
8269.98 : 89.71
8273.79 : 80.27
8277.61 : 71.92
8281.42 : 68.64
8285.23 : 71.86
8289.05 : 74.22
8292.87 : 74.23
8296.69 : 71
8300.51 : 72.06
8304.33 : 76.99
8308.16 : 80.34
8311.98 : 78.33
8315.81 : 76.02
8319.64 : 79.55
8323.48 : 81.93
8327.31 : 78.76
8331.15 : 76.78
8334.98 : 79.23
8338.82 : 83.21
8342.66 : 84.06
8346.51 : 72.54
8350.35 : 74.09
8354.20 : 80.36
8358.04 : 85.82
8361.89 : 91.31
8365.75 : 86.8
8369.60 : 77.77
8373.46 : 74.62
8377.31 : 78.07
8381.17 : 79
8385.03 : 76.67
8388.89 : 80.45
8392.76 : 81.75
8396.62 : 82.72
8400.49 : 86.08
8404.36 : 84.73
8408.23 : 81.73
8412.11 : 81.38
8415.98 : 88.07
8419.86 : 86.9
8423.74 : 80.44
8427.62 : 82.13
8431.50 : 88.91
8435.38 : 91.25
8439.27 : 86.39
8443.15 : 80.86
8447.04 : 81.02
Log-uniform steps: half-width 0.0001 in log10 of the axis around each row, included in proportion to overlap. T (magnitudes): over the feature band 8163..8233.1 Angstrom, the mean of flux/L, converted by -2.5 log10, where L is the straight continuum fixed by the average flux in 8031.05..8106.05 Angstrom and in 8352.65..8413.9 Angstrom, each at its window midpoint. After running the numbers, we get 0.247 mag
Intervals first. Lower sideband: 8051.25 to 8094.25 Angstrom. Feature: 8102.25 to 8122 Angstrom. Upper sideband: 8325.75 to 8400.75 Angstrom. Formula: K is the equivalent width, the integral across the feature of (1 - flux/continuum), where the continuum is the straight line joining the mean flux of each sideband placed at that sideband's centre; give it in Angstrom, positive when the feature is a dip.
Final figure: 7.7 Angstrom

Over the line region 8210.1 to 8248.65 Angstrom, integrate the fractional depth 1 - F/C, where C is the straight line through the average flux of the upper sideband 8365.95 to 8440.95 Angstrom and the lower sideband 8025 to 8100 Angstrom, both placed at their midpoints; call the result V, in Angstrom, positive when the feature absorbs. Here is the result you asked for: 6.46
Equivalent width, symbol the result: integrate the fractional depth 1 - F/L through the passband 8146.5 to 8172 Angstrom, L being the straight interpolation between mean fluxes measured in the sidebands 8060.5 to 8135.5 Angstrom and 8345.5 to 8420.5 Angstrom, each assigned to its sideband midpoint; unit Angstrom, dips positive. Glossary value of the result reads 5.6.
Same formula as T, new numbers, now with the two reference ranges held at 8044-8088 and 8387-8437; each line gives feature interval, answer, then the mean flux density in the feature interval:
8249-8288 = 0.27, 83.2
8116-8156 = 0.45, 84.2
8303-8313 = 0.27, 78.7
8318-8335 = 0.23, 79.2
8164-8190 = 0.42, 82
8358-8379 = 0.11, 82.1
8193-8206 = 0.36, 84.4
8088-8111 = 0.35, 96.2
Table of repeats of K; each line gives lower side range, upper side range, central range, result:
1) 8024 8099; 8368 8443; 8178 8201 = 4.69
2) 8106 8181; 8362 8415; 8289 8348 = 3.12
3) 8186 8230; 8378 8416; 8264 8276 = -0.42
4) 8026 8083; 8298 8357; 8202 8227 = 3.13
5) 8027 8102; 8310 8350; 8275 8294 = 2.99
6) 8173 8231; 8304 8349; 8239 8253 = -1.78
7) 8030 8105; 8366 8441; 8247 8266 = 1.56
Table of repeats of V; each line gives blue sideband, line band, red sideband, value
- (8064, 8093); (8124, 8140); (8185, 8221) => 2.9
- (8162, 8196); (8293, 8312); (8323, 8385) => 1.3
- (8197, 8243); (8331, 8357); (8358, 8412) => 1.0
